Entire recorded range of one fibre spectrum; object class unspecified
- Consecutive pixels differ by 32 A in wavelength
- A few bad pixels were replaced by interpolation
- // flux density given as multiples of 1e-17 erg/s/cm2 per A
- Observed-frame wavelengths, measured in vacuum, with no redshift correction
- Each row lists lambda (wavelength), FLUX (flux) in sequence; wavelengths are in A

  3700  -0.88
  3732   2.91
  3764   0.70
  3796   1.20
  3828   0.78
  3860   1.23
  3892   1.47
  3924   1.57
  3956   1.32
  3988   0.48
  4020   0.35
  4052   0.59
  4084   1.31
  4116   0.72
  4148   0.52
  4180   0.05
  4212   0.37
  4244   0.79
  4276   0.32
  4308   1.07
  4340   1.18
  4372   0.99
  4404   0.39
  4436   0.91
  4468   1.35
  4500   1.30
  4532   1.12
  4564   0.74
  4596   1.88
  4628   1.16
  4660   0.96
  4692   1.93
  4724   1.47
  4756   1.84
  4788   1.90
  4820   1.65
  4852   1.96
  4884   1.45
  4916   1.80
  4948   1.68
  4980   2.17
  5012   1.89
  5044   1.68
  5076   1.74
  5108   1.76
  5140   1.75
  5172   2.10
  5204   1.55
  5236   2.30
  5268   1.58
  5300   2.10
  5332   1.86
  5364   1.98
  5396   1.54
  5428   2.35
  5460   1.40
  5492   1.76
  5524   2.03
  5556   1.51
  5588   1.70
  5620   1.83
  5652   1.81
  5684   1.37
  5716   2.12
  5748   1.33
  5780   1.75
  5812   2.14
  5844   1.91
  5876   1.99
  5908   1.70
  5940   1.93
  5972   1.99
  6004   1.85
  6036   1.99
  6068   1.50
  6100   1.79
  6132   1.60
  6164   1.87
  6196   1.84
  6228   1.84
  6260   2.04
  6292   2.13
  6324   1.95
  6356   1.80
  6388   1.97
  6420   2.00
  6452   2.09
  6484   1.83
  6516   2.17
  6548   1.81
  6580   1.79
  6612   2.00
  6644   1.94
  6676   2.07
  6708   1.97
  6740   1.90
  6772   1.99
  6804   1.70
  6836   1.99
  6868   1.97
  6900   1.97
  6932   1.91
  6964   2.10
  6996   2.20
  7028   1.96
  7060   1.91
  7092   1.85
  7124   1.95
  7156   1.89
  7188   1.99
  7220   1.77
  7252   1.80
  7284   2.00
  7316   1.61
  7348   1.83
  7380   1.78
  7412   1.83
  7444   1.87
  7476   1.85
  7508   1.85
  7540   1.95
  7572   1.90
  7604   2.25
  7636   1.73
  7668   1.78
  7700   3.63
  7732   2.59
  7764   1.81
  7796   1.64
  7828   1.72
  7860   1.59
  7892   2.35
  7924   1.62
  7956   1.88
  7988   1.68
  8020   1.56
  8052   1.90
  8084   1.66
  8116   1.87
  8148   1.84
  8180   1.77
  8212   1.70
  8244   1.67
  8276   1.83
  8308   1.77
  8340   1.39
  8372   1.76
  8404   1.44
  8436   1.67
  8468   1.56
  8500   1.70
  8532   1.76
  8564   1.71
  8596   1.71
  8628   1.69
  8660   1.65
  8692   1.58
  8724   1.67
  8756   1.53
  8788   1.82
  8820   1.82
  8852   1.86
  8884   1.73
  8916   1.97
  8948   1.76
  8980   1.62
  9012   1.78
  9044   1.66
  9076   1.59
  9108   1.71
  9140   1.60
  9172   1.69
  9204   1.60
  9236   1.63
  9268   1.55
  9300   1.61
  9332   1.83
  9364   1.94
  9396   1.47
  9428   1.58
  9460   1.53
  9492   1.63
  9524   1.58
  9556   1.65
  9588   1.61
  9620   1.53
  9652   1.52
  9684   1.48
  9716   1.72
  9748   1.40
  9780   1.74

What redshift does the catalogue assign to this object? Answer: 0.174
